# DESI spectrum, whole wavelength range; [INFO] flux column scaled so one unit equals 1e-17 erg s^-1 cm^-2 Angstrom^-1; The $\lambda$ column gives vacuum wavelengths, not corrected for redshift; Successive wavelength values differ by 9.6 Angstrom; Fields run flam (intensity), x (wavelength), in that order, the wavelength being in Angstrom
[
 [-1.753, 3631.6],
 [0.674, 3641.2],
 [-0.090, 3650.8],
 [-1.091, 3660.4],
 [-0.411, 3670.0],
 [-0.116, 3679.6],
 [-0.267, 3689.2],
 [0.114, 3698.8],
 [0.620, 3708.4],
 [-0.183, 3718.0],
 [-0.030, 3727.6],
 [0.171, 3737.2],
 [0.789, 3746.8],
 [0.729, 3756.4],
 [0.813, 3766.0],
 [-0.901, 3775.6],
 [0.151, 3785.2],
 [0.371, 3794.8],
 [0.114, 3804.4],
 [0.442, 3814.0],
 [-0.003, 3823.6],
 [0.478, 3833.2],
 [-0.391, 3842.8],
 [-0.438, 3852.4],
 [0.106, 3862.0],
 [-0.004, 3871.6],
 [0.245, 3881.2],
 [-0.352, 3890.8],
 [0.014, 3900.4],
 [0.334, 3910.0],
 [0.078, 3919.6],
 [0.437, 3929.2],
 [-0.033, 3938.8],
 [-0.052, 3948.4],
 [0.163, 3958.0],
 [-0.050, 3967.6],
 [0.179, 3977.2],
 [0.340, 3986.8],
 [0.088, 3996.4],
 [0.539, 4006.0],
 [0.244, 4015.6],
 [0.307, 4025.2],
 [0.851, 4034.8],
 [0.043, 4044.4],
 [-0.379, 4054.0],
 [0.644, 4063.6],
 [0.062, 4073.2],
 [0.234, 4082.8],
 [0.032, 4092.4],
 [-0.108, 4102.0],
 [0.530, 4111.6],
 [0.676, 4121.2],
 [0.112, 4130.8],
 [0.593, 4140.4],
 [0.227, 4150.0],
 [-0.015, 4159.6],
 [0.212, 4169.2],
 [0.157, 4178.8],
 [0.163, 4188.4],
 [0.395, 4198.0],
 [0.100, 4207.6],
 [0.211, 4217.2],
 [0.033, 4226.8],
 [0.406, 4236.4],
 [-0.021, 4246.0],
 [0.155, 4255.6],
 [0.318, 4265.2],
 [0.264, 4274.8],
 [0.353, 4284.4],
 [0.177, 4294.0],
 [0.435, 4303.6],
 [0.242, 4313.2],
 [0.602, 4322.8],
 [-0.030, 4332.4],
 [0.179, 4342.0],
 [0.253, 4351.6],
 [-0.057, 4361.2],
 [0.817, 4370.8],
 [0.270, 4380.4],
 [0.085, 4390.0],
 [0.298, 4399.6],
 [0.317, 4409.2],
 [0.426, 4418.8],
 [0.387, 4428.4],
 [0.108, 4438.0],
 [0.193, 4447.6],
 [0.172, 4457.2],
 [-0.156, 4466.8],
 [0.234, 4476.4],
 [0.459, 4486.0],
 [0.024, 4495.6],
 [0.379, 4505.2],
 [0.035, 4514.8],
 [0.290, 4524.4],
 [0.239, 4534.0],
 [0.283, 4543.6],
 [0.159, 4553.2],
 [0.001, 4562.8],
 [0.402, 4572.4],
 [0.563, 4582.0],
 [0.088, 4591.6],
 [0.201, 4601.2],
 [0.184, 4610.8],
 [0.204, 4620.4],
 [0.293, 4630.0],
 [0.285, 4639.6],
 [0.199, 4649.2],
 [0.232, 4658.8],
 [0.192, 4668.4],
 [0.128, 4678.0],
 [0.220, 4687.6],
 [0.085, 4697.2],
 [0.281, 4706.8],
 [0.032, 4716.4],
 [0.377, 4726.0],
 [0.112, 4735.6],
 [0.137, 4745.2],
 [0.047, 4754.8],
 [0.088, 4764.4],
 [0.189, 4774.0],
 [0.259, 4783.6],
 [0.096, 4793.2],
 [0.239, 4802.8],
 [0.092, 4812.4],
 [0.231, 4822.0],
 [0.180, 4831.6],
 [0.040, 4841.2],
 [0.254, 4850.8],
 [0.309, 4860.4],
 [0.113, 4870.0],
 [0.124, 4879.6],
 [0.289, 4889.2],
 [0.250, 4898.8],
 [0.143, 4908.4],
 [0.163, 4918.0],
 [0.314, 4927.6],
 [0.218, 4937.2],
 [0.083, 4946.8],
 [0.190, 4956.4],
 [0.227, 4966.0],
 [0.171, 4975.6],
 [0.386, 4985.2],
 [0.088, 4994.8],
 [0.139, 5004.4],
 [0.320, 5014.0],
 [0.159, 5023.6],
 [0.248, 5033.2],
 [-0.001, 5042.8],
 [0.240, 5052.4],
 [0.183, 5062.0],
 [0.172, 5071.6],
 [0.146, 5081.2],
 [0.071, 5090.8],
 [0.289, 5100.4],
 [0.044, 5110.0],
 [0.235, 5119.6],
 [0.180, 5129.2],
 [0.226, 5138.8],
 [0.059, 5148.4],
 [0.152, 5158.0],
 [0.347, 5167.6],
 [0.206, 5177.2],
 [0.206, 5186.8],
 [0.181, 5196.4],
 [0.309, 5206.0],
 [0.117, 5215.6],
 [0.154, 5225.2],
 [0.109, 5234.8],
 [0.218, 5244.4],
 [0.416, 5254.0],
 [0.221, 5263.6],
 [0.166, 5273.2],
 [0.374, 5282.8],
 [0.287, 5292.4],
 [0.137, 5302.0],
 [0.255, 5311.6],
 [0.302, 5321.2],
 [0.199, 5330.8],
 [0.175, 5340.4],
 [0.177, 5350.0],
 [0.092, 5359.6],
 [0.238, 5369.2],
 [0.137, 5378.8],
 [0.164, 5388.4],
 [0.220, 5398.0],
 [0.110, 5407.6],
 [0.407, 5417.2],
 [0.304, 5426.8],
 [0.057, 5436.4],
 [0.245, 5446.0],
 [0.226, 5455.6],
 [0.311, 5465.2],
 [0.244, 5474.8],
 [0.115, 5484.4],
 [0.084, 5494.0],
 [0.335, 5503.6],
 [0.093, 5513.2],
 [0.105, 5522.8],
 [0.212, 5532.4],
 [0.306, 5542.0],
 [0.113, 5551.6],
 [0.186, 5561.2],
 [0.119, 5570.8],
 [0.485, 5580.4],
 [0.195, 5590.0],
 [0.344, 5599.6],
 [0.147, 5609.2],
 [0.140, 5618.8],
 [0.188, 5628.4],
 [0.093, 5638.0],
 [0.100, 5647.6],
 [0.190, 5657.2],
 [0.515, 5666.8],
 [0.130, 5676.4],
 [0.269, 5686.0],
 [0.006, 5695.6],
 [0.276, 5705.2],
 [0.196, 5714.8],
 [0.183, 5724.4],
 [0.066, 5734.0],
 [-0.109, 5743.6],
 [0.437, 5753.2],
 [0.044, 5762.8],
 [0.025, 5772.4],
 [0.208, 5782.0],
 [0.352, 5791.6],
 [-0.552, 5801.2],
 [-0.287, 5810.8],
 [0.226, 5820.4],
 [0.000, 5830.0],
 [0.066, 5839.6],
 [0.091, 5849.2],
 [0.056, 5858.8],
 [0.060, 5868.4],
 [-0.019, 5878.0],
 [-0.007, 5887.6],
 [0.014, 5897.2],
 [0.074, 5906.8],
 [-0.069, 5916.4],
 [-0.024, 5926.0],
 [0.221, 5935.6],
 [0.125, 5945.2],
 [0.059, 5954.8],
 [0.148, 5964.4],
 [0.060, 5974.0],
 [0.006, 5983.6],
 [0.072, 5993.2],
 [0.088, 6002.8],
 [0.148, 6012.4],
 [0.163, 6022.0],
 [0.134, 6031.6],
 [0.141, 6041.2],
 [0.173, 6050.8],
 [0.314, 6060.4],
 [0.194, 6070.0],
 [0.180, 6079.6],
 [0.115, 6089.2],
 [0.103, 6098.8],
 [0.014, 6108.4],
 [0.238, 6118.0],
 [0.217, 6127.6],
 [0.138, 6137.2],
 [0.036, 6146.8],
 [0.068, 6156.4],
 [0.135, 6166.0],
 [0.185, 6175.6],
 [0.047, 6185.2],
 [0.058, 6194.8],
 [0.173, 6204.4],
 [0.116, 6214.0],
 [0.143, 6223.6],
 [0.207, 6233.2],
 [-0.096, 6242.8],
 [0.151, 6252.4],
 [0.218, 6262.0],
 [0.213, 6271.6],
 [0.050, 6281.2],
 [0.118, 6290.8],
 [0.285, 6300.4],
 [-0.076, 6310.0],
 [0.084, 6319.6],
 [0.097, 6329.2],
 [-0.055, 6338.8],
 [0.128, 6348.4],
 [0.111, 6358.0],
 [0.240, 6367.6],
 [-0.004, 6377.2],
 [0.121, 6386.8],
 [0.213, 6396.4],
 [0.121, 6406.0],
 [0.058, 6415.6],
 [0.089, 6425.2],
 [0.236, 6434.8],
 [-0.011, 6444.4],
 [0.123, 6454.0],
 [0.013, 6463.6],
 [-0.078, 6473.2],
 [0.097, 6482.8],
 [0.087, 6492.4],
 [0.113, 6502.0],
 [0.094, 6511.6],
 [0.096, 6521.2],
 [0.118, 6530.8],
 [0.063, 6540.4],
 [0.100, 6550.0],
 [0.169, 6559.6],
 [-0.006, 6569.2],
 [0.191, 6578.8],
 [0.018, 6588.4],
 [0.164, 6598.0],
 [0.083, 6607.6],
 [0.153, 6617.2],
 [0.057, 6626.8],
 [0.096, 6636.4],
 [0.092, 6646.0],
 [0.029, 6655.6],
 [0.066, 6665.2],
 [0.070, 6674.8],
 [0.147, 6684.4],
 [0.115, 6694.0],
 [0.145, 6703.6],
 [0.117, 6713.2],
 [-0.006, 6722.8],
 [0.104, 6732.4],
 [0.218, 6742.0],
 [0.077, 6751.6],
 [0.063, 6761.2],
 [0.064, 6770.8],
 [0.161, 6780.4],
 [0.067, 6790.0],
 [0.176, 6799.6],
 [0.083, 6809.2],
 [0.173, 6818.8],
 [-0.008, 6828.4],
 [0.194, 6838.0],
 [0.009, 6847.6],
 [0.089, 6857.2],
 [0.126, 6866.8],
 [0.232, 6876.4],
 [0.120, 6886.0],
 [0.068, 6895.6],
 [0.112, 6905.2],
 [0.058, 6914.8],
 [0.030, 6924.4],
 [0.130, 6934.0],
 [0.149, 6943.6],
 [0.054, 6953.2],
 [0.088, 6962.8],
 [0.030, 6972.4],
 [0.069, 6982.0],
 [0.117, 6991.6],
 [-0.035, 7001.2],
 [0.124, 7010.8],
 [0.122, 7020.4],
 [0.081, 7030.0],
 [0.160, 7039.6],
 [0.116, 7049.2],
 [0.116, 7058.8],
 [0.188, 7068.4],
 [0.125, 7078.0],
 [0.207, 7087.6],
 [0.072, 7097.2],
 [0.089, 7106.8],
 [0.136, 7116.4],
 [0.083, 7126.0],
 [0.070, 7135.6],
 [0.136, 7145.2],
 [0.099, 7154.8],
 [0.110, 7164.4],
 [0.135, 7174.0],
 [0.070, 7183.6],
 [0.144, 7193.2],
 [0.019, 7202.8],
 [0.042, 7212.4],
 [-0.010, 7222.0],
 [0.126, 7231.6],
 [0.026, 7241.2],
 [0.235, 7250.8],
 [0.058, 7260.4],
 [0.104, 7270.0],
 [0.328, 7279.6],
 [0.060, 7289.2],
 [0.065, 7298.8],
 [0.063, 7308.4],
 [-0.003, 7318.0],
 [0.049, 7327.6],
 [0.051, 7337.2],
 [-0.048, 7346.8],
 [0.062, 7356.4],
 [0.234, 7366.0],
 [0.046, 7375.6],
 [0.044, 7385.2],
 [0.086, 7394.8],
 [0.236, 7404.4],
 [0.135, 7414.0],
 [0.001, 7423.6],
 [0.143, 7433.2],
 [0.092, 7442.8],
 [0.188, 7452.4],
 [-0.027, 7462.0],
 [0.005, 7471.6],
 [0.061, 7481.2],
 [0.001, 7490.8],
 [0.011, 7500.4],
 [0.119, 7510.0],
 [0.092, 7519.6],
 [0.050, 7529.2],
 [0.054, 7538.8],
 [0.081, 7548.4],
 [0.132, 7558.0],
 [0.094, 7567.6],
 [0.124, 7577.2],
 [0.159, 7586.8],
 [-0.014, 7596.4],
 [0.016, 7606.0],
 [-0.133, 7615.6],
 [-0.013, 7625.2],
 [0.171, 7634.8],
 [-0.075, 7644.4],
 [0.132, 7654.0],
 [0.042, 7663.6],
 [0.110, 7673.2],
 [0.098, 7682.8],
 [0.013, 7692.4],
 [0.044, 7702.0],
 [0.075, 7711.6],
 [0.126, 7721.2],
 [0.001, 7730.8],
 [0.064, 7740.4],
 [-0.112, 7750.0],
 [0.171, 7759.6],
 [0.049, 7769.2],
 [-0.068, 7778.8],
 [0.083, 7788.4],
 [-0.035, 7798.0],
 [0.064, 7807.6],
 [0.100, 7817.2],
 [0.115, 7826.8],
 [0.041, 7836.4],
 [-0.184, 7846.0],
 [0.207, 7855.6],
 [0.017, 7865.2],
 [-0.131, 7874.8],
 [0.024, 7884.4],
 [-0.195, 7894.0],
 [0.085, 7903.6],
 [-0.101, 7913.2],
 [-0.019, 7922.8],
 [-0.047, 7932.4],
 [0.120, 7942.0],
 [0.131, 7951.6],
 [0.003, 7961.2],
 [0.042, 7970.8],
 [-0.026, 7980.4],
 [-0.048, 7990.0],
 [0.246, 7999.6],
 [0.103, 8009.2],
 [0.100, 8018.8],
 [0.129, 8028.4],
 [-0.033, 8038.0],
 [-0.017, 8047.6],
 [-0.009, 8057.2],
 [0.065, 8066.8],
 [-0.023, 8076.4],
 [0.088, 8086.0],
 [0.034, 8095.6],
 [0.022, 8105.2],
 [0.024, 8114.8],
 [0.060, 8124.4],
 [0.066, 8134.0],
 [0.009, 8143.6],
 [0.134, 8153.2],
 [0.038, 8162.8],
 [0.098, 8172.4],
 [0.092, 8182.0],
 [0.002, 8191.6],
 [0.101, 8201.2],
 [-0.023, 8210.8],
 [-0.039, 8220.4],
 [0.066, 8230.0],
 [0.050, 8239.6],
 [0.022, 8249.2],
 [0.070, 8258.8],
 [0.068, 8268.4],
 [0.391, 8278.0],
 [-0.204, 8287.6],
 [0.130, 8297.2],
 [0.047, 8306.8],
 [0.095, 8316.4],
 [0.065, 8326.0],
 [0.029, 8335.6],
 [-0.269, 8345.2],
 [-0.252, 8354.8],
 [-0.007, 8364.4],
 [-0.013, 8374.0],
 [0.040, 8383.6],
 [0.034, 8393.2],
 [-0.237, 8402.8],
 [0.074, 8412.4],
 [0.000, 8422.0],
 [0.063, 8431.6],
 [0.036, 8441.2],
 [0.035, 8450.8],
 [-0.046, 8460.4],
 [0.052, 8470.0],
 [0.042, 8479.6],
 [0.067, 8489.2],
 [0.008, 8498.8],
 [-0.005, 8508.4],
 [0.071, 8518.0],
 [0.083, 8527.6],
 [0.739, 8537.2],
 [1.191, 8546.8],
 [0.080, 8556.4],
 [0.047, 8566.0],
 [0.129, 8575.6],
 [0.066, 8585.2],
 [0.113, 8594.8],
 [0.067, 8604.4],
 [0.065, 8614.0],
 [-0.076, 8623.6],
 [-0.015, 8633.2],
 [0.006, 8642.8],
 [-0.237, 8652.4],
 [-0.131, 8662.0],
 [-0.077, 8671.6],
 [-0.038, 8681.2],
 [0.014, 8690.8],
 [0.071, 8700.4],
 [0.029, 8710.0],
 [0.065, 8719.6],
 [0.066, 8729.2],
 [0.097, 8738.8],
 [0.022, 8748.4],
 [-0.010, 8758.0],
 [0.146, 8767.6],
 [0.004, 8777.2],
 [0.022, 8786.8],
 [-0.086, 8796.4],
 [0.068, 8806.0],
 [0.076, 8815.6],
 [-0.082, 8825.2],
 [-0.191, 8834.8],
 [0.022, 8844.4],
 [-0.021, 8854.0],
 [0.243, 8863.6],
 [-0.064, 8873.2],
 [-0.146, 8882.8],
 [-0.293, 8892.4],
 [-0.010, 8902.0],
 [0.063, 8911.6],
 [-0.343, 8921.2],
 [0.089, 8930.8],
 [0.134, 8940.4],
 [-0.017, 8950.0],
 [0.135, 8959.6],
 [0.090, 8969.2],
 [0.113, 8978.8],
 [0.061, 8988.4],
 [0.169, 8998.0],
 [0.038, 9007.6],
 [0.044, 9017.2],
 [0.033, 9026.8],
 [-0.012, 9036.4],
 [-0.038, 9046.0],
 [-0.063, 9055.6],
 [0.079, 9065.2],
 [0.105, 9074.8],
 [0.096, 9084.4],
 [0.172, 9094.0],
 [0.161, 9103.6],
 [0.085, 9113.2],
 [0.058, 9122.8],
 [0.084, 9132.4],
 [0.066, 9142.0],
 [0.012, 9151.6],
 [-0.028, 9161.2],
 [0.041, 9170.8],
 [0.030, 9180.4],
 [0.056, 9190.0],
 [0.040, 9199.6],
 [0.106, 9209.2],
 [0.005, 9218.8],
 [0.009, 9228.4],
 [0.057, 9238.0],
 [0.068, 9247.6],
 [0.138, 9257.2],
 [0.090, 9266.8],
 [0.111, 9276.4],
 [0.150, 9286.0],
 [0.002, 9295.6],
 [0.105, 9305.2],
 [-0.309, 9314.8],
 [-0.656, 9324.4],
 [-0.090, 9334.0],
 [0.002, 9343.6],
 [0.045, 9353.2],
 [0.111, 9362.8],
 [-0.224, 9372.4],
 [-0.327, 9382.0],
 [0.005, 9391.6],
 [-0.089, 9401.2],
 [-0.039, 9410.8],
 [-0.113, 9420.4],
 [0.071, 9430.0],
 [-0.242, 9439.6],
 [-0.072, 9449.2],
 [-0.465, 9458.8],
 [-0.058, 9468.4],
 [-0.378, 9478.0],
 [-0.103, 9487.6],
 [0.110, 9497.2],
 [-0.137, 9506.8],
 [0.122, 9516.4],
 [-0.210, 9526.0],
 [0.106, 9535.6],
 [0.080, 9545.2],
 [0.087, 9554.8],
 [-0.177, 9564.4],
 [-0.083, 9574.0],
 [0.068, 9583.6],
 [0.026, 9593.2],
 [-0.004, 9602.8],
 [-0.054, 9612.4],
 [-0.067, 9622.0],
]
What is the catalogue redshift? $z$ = 1.29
